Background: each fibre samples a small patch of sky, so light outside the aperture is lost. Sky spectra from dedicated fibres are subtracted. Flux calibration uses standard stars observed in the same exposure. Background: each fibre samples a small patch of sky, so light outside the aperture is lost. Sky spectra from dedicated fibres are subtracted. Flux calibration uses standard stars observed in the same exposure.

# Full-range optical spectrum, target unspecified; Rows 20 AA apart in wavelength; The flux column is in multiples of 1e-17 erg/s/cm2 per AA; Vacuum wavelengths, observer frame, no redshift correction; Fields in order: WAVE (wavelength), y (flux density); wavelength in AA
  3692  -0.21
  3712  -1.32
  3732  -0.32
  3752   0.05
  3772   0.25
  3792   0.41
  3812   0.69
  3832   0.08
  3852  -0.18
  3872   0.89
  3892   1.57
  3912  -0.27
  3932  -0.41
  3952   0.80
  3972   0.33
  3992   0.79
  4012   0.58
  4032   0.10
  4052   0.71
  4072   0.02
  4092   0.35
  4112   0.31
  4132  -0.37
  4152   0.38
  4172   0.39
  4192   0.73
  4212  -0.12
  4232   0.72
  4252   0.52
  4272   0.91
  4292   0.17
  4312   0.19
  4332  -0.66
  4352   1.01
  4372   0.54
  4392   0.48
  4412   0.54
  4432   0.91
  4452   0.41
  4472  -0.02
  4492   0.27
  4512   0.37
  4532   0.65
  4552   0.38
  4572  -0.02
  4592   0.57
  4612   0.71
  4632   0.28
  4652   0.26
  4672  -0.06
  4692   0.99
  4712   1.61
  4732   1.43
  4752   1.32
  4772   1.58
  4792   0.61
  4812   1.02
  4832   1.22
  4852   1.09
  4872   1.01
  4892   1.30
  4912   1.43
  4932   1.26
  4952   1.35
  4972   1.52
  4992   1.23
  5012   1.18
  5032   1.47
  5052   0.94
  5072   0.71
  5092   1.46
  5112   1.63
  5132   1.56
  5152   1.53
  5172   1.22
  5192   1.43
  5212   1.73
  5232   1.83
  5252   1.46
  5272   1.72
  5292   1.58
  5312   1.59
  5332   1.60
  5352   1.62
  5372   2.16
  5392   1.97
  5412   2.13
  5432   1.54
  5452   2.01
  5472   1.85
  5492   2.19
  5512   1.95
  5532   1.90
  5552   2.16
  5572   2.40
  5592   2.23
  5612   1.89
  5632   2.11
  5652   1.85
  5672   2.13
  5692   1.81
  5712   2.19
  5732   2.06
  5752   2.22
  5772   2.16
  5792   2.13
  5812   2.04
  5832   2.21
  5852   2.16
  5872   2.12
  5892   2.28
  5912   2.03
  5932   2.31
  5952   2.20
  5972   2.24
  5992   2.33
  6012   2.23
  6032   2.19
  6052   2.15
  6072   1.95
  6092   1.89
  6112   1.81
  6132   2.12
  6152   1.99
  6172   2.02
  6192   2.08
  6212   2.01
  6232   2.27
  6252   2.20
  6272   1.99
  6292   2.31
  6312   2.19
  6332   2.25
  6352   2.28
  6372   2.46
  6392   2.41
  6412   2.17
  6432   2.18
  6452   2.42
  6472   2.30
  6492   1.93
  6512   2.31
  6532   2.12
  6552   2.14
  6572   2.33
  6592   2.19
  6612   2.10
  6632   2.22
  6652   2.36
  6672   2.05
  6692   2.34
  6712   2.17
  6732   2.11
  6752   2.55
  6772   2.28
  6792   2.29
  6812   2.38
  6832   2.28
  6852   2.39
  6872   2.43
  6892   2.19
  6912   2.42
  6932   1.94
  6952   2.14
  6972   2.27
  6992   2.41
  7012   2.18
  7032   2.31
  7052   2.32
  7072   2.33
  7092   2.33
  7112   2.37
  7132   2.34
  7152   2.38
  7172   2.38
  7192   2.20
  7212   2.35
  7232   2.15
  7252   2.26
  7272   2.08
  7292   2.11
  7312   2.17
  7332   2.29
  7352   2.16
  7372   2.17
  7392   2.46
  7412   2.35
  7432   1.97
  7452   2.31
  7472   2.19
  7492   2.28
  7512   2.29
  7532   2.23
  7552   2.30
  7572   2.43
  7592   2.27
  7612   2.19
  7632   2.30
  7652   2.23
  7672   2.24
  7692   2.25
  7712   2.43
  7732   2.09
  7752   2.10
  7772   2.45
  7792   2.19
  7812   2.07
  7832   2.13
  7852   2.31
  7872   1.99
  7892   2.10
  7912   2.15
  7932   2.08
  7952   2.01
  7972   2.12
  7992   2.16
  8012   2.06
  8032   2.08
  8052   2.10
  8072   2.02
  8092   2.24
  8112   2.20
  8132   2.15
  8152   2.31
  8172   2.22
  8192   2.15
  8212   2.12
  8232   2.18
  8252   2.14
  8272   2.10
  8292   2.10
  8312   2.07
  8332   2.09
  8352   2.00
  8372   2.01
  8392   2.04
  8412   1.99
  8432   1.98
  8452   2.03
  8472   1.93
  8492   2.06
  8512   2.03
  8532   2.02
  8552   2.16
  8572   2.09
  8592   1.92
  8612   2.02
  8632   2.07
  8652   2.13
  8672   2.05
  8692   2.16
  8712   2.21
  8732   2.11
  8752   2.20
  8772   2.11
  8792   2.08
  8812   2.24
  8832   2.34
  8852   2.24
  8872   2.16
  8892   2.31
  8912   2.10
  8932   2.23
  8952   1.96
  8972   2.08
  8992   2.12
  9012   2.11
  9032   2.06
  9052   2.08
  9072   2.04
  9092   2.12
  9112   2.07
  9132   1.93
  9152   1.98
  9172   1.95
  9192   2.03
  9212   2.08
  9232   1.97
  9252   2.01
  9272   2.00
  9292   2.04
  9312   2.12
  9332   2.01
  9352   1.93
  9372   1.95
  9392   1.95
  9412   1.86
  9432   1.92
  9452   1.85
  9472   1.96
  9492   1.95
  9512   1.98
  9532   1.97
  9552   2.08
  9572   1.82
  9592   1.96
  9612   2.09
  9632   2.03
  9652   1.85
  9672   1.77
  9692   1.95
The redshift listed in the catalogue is 0.18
